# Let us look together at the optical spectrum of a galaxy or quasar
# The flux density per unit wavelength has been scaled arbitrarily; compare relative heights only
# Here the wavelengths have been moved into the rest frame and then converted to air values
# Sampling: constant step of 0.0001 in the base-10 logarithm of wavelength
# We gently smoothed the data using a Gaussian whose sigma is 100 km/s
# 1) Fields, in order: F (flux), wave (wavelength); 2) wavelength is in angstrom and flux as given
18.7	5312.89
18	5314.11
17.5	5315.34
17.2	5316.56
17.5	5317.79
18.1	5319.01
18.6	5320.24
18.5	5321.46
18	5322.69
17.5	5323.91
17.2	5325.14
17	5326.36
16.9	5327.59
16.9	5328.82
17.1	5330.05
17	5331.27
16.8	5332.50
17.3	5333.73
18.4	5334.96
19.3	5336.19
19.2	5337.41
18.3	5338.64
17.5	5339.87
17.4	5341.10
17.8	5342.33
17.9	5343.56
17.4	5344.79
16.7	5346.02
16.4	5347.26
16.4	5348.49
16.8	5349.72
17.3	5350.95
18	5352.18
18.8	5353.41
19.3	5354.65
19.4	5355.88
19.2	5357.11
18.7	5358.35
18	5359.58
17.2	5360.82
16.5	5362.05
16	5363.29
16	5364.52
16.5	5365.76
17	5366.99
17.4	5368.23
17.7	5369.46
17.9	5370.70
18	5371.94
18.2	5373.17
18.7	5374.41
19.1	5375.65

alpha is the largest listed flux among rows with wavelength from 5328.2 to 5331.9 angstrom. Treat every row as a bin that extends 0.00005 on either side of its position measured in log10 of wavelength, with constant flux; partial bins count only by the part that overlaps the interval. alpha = 17.1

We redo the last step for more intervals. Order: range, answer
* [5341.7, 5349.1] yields 17.9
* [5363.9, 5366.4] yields 16.5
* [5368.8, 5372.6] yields 18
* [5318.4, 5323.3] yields 18.6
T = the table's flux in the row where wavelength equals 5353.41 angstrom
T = 18.8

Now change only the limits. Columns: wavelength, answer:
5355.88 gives 19.4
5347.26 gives 16.4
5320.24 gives 18.6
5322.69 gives 18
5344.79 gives 17.4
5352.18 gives 18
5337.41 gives 19.2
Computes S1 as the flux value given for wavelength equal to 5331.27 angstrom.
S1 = 17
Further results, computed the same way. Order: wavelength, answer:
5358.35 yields 18.7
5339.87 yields 17.5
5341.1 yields 17.4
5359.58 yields 18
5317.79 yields 17.5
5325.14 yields 17.2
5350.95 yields 17.3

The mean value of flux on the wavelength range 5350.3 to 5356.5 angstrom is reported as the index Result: 18.6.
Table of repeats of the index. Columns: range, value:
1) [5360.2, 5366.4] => 16.4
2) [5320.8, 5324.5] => 18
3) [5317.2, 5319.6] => 17.8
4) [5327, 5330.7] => 17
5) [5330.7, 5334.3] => 17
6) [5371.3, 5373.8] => 18.1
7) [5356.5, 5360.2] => 18.6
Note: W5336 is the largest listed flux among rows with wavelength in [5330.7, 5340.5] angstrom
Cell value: 19.3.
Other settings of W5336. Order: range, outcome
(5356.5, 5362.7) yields 19.2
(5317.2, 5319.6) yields 18.1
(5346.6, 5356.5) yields 19.4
